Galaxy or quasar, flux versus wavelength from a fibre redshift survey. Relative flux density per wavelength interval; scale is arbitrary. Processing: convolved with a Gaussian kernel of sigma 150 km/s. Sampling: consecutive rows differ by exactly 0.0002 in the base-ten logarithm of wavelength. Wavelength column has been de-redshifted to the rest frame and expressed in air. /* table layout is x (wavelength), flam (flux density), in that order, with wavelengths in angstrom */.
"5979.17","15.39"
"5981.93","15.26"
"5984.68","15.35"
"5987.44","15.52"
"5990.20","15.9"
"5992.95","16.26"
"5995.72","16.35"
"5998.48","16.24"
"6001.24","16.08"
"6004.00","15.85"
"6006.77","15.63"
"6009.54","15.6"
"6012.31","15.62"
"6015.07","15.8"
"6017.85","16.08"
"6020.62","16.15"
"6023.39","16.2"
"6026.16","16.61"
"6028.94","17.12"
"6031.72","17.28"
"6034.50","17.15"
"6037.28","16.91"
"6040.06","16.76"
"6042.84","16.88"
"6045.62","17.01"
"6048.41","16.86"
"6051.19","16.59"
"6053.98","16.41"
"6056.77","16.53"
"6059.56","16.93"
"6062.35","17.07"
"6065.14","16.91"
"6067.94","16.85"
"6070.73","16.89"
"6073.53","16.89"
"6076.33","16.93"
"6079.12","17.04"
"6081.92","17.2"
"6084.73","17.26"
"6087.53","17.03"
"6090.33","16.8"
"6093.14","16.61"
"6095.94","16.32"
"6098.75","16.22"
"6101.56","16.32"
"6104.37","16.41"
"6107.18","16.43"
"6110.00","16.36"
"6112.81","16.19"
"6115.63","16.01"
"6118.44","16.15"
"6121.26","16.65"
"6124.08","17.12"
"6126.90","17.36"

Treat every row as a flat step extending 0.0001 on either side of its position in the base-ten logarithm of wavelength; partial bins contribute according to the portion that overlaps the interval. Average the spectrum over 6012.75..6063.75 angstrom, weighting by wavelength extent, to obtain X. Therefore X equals 16.7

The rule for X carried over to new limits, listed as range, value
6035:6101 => 16.8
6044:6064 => 16.8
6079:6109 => 16.7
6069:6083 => 17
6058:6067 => 17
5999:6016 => 15.8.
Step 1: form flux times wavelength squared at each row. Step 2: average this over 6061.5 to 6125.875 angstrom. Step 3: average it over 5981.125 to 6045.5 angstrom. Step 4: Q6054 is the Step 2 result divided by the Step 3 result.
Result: 1.06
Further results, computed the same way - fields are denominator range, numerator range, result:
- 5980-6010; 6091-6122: 1.07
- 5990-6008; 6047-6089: 1.08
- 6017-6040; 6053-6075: 1.02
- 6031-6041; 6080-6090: 1.02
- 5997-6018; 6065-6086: 1.10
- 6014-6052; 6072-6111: 1.02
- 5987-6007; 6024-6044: 1.07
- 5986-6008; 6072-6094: 1.09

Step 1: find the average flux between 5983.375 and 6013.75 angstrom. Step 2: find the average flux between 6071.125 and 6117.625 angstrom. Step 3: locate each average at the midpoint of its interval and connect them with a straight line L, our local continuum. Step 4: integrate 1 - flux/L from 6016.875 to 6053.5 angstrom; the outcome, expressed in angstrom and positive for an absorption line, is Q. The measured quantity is -1.3 angstrom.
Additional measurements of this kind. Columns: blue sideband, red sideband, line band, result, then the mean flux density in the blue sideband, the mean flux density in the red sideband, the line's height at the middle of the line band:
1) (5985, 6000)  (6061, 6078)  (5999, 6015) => 0.4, 16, 16.9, 16.2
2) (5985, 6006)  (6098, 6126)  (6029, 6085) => -2.4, 16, 16.4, 16.2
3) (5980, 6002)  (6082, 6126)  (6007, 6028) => 0.0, 15.9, 16.6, 16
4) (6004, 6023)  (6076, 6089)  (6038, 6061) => -0.4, 15.8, 17.1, 16.5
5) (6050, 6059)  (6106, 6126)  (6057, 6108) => -0.9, 16.5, 16.4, 16.5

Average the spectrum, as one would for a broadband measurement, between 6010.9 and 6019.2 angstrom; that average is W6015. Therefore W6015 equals 15.8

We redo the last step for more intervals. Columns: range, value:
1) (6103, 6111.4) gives 16.4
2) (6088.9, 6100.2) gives 16.5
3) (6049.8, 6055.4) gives 16.5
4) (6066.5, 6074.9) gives 16.9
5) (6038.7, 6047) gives 16.9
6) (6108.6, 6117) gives 16.2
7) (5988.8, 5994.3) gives 16.1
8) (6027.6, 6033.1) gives 17.2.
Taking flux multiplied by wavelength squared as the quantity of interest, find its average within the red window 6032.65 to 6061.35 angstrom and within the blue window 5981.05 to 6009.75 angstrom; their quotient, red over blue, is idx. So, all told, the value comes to 1.1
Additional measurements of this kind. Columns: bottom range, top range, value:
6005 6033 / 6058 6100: 1.06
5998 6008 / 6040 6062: 1.07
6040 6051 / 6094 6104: 0.98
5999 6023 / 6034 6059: 1.07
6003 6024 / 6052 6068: 1.07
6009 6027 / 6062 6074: 1.07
